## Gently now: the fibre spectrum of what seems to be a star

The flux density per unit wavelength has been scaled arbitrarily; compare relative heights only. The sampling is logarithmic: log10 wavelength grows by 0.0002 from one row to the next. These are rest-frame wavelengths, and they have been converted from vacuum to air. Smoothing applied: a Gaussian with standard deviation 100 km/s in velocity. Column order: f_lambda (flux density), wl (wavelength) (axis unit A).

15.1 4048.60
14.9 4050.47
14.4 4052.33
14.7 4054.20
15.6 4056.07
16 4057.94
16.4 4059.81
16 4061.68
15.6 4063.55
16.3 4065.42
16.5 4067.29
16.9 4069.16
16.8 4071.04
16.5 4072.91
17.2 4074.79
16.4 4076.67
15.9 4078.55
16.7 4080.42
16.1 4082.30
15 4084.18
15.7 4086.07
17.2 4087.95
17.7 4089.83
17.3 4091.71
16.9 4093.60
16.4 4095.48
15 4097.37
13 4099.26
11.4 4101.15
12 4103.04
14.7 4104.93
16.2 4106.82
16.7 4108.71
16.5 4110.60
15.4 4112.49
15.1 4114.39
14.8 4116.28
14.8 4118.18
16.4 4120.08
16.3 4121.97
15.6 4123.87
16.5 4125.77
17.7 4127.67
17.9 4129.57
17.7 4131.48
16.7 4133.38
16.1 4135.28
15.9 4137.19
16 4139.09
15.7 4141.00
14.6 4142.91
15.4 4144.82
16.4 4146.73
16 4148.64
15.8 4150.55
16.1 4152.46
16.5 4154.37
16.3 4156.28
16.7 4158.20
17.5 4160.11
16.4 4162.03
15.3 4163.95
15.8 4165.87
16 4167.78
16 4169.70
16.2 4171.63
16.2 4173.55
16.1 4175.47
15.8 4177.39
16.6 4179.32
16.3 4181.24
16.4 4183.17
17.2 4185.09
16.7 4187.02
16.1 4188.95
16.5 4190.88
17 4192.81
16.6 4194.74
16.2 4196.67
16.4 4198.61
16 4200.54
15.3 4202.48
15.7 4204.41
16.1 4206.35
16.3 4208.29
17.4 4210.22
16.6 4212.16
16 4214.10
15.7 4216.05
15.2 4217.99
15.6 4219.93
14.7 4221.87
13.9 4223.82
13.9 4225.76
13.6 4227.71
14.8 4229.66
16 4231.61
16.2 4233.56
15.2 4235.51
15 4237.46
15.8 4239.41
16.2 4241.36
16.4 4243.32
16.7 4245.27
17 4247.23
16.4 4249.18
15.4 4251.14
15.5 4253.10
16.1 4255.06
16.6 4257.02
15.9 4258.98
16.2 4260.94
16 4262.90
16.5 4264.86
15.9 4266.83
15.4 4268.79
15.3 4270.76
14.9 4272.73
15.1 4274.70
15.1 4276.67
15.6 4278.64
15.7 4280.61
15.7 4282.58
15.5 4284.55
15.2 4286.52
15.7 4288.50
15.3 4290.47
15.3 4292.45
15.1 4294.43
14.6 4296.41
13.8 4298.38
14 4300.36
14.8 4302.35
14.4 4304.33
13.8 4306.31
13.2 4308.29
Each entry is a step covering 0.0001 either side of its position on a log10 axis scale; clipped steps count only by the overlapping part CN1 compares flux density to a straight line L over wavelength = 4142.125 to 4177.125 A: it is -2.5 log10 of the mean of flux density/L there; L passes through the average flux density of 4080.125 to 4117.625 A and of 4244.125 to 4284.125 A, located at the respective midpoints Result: -0.03 mag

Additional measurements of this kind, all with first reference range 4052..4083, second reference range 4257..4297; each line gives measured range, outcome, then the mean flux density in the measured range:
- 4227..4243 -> 0.017 mag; 15.4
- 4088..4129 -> 0.029 mag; 15.6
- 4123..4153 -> -0.021 mag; 16.3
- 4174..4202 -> -0.040 mag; 16.4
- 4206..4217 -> -0.043 mag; 16.4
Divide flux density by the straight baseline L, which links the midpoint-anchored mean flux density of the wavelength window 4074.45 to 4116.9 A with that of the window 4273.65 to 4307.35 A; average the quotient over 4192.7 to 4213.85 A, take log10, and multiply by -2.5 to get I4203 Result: -0.07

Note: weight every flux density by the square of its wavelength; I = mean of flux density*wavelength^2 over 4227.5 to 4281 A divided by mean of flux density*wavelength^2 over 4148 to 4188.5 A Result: 1.01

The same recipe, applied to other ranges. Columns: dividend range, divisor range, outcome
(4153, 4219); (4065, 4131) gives 1.07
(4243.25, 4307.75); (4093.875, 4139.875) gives 1.06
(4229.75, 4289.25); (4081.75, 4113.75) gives 1.10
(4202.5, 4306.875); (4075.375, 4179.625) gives 1.03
